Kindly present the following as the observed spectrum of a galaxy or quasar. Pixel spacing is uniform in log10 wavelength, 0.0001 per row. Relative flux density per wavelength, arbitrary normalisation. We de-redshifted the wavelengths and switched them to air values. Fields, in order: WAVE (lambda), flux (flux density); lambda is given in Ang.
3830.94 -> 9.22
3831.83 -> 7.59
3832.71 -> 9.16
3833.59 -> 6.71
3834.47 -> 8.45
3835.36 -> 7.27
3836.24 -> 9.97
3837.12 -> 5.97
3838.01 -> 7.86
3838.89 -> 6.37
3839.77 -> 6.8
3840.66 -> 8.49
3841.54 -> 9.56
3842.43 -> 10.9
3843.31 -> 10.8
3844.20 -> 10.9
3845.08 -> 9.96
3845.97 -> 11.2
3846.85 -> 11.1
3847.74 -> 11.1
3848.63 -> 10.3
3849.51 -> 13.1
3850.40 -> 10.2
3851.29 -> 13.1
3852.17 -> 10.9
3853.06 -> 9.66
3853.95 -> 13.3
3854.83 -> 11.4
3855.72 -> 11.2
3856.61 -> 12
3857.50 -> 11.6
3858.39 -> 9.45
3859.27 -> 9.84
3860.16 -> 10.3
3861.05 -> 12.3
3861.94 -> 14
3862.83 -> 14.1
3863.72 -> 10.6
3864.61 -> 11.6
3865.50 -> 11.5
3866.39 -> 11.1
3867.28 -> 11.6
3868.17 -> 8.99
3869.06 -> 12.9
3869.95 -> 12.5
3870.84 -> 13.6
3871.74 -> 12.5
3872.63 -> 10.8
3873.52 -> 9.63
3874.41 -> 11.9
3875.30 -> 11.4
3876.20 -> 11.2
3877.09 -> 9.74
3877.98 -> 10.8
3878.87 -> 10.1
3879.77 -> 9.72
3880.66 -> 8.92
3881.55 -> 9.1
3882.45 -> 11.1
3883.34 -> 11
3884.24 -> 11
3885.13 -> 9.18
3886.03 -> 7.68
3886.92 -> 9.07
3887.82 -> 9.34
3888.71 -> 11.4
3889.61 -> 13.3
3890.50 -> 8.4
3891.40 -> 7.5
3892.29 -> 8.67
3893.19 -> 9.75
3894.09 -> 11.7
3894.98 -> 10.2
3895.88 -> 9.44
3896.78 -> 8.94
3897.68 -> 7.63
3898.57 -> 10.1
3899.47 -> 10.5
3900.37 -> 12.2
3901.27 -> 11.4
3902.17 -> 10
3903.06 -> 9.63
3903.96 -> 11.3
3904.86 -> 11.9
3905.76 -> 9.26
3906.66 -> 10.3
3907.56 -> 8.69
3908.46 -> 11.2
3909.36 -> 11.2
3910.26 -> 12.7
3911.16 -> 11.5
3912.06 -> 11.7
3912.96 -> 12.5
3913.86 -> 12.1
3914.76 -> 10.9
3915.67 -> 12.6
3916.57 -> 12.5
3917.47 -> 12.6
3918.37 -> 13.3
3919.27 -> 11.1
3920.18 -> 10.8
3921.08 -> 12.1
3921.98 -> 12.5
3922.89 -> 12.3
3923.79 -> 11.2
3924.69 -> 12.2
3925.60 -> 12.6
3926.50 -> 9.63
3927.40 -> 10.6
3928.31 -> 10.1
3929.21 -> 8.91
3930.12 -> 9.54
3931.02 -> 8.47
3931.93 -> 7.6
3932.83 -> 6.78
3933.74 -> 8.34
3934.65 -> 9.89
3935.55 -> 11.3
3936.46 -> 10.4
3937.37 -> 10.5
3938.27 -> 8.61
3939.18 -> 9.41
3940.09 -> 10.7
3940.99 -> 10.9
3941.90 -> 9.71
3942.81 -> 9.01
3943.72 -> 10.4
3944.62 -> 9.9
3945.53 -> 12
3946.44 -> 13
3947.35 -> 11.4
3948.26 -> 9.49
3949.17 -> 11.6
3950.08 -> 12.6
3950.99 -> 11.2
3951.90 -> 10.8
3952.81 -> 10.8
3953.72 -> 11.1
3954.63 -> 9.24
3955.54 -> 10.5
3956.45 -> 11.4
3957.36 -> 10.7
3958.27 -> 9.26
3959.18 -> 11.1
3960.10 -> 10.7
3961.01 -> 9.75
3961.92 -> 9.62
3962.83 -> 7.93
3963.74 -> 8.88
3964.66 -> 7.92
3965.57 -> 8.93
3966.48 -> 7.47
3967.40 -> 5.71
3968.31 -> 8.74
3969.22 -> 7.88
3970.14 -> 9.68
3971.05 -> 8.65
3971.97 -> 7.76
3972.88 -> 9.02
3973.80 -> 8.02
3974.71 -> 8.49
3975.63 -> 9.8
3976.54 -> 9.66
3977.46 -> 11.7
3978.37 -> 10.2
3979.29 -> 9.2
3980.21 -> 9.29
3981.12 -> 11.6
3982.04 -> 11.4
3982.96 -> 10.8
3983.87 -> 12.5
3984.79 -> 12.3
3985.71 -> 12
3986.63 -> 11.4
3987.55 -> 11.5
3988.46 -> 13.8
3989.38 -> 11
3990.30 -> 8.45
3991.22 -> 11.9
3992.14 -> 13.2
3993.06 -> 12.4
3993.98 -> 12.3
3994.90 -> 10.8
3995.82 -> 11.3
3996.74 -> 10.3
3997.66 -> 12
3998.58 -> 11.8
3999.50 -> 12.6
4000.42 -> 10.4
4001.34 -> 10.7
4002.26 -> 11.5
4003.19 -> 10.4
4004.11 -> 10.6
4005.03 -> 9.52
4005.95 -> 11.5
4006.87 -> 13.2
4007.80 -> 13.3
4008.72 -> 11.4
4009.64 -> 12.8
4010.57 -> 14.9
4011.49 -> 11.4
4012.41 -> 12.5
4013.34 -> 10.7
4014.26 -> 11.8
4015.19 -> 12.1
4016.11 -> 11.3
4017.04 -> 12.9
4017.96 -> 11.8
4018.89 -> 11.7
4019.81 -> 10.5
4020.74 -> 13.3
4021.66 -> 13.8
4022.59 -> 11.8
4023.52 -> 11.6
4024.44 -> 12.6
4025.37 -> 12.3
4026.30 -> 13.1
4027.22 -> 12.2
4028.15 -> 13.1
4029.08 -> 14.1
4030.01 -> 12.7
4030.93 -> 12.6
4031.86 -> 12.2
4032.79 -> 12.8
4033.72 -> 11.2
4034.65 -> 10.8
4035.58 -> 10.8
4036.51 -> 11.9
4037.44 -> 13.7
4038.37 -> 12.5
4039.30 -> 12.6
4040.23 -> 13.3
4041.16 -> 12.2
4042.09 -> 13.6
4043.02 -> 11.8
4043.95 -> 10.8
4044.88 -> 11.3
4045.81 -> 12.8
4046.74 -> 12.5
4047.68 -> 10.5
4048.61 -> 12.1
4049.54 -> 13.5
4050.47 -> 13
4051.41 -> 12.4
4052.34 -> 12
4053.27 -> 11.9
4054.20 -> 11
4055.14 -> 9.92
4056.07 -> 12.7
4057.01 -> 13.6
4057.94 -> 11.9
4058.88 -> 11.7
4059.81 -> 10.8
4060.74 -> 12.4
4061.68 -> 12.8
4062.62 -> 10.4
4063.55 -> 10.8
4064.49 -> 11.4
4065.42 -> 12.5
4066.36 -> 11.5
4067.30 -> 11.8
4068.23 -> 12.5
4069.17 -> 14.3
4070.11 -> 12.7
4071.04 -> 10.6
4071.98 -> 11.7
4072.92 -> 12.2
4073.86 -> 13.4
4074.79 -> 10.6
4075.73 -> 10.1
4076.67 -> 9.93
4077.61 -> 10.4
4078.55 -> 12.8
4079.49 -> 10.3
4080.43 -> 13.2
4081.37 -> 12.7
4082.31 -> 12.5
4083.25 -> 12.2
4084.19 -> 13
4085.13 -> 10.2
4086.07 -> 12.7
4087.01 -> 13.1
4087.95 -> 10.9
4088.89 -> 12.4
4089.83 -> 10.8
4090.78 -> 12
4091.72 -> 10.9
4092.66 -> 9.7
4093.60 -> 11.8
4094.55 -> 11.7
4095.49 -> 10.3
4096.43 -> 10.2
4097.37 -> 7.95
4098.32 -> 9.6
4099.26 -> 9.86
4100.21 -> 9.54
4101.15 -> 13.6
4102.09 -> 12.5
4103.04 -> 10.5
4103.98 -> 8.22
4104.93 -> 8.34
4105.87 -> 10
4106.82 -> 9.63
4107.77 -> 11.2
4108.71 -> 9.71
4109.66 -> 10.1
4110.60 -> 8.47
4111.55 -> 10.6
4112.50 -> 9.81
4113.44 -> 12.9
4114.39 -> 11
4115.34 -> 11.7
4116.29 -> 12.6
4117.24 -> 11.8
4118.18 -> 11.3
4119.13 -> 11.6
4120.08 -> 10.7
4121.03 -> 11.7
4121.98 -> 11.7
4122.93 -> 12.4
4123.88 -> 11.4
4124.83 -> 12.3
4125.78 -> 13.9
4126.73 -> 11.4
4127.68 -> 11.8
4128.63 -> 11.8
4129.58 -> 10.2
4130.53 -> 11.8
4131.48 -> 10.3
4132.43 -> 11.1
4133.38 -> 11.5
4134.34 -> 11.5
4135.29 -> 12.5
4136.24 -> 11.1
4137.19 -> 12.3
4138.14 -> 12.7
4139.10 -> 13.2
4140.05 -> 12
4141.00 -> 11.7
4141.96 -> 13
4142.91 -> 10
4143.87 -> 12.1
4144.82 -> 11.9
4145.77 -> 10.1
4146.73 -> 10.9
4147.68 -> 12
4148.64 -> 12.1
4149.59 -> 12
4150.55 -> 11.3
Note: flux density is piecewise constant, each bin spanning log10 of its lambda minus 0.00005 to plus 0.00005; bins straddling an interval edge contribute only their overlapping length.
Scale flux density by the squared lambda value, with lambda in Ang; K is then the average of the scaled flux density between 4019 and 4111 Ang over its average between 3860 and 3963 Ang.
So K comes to 1.2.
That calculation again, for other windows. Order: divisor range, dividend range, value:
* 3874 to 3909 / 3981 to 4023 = 1.23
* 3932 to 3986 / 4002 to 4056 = 1.26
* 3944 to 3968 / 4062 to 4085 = 1.24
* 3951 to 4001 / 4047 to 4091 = 1.21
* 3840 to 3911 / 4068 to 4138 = 1.18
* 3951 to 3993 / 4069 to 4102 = 1.20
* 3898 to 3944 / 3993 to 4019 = 1.14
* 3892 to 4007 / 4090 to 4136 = 1.13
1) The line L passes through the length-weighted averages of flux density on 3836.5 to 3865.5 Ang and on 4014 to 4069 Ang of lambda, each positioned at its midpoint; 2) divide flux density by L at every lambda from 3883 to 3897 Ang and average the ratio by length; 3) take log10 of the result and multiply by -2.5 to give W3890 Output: 0.12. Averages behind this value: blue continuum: 10.6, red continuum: 12.1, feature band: 9.79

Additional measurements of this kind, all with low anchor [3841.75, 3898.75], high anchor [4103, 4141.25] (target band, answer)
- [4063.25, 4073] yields -0.08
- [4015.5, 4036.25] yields -0.11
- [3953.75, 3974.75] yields 0.20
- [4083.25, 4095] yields -0.04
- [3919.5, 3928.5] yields -0.06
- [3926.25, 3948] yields 0.10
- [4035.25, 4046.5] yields -0.11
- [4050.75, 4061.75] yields -0.08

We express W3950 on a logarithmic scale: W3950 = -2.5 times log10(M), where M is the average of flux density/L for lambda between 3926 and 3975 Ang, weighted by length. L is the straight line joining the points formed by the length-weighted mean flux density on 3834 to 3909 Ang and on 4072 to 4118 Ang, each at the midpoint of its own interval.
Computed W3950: 0.10 mag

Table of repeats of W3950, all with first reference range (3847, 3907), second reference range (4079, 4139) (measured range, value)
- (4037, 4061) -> -0.10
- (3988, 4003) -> -0.05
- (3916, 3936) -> 0.02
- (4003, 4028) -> -0.10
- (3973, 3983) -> 0.11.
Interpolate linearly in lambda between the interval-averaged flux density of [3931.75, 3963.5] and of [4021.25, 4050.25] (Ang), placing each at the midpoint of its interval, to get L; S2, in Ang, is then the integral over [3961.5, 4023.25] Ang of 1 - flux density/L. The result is 2.74 Ang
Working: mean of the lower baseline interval 10.2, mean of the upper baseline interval 12.4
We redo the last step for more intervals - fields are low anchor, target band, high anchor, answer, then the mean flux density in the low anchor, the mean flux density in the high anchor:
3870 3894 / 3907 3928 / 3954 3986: -3.4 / 10.3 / 9.65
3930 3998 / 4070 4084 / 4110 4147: -0.7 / 10.2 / 11.6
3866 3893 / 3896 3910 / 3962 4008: 0.2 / 10.5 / 10.4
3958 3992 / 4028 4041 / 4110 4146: -2.3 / 9.87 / 11.6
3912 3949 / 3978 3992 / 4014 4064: 0.3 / 10.7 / 12.1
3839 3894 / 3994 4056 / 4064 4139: -4.8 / 10.7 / 11.3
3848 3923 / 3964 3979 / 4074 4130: 3.1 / 11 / 11.1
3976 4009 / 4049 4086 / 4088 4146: -2.2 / 11.3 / 11.2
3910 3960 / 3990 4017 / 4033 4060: -0.2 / 10.8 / 12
